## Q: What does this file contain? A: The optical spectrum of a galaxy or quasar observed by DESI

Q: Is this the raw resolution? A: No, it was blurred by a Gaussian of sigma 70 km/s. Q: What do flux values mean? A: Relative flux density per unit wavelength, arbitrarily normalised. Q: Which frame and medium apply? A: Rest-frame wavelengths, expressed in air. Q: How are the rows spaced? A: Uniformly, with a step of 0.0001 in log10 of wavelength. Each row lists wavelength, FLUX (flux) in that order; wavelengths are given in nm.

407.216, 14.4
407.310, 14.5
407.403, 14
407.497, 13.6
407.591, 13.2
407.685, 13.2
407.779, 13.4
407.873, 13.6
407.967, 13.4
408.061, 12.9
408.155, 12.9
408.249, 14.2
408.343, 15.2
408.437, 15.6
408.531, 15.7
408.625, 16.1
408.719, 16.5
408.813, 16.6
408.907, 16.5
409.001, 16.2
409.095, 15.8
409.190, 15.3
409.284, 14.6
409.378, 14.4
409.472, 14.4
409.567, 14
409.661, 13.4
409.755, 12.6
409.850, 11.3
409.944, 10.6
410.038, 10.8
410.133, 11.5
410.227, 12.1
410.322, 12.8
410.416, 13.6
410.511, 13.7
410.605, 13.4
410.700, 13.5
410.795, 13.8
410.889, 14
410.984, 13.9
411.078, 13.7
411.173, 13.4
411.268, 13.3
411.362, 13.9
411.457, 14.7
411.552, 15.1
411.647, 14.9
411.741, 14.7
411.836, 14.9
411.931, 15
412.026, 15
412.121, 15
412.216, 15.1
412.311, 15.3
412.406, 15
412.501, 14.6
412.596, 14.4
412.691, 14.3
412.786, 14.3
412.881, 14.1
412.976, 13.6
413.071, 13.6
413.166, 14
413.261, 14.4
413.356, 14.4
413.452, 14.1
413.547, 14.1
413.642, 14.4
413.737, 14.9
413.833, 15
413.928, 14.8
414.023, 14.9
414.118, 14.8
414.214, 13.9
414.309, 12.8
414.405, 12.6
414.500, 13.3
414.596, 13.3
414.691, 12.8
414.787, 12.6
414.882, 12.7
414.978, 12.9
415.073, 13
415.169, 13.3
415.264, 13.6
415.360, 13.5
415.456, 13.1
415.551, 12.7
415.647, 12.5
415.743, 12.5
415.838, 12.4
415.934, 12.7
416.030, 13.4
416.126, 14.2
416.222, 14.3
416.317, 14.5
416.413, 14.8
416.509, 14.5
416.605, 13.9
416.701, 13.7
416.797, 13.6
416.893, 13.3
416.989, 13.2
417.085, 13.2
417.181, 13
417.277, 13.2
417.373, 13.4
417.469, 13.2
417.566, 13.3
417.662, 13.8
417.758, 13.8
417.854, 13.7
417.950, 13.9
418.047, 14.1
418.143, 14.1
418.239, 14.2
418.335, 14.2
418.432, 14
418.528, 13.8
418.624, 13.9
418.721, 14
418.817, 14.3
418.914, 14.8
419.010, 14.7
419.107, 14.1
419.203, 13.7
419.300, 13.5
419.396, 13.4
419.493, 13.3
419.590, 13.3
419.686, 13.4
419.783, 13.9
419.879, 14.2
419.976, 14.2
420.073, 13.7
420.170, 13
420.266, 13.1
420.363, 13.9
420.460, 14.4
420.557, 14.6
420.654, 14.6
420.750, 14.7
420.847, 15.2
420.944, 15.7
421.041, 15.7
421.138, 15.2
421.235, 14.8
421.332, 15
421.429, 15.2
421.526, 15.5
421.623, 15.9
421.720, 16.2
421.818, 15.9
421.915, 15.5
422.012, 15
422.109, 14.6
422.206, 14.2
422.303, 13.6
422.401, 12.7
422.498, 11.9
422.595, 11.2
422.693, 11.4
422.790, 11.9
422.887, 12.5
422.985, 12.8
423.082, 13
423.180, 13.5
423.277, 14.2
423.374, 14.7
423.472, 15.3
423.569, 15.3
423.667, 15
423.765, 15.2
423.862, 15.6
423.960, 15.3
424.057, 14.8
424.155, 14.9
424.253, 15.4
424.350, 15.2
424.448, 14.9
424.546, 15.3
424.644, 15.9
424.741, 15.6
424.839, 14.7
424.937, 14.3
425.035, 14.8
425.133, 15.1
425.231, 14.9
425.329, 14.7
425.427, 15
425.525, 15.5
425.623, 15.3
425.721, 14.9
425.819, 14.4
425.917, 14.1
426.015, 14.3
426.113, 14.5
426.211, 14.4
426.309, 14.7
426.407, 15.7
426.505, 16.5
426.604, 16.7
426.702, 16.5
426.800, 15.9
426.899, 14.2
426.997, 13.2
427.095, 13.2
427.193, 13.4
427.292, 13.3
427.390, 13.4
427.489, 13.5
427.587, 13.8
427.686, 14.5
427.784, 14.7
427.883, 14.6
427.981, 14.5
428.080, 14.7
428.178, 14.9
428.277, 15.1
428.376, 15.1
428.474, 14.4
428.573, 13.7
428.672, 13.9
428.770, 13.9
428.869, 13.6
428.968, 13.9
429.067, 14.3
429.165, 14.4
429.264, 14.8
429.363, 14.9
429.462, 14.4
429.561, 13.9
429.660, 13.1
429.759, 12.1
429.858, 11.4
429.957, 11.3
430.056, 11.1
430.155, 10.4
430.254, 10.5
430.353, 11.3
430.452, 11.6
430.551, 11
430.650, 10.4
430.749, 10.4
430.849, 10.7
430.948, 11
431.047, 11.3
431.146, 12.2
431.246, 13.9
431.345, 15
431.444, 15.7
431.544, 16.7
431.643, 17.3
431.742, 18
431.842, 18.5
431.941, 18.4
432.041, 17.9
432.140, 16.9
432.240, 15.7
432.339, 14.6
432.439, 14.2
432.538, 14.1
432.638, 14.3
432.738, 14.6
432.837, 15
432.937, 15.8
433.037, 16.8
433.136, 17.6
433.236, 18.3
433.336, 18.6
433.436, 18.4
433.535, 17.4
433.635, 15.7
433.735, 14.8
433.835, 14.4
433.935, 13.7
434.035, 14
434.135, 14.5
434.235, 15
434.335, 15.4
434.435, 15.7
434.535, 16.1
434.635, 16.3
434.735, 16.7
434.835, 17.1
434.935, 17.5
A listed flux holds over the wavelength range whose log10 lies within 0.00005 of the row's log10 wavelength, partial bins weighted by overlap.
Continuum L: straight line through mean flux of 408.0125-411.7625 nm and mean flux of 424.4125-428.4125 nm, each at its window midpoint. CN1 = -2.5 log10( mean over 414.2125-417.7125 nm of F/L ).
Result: 0.08 mag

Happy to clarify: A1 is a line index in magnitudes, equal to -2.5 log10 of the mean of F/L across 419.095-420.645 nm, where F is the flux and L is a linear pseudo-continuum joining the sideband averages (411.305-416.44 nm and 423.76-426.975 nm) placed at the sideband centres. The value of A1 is 0.06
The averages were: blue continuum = 14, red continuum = 15.1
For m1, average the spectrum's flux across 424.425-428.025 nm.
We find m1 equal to 14.7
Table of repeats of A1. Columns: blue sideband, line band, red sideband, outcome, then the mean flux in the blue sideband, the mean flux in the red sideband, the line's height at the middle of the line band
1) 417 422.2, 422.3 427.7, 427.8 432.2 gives -0.03 mag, 14.2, 13.8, 14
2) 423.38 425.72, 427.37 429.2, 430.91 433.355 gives 0.08 mag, 15.1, 15.7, 15.4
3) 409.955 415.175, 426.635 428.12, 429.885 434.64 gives 0.01 mag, 13.9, 14.6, 14.4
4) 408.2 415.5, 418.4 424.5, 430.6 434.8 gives 0.03 mag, 14.1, 15.3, 14.6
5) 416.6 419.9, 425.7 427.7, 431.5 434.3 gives 0.04 mag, 13.7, 16.1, 15.1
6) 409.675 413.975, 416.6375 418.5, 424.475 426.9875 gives 0.06 mag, 13.9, 15.1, 14.4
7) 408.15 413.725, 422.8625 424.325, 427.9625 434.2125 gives -0.02 mag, 14.2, 14.4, 14.3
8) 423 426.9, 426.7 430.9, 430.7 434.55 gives 0.14 mag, 15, 15.3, 15.2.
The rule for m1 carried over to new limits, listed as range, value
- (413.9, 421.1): 13.7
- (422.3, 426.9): 14.6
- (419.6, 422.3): 14.7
